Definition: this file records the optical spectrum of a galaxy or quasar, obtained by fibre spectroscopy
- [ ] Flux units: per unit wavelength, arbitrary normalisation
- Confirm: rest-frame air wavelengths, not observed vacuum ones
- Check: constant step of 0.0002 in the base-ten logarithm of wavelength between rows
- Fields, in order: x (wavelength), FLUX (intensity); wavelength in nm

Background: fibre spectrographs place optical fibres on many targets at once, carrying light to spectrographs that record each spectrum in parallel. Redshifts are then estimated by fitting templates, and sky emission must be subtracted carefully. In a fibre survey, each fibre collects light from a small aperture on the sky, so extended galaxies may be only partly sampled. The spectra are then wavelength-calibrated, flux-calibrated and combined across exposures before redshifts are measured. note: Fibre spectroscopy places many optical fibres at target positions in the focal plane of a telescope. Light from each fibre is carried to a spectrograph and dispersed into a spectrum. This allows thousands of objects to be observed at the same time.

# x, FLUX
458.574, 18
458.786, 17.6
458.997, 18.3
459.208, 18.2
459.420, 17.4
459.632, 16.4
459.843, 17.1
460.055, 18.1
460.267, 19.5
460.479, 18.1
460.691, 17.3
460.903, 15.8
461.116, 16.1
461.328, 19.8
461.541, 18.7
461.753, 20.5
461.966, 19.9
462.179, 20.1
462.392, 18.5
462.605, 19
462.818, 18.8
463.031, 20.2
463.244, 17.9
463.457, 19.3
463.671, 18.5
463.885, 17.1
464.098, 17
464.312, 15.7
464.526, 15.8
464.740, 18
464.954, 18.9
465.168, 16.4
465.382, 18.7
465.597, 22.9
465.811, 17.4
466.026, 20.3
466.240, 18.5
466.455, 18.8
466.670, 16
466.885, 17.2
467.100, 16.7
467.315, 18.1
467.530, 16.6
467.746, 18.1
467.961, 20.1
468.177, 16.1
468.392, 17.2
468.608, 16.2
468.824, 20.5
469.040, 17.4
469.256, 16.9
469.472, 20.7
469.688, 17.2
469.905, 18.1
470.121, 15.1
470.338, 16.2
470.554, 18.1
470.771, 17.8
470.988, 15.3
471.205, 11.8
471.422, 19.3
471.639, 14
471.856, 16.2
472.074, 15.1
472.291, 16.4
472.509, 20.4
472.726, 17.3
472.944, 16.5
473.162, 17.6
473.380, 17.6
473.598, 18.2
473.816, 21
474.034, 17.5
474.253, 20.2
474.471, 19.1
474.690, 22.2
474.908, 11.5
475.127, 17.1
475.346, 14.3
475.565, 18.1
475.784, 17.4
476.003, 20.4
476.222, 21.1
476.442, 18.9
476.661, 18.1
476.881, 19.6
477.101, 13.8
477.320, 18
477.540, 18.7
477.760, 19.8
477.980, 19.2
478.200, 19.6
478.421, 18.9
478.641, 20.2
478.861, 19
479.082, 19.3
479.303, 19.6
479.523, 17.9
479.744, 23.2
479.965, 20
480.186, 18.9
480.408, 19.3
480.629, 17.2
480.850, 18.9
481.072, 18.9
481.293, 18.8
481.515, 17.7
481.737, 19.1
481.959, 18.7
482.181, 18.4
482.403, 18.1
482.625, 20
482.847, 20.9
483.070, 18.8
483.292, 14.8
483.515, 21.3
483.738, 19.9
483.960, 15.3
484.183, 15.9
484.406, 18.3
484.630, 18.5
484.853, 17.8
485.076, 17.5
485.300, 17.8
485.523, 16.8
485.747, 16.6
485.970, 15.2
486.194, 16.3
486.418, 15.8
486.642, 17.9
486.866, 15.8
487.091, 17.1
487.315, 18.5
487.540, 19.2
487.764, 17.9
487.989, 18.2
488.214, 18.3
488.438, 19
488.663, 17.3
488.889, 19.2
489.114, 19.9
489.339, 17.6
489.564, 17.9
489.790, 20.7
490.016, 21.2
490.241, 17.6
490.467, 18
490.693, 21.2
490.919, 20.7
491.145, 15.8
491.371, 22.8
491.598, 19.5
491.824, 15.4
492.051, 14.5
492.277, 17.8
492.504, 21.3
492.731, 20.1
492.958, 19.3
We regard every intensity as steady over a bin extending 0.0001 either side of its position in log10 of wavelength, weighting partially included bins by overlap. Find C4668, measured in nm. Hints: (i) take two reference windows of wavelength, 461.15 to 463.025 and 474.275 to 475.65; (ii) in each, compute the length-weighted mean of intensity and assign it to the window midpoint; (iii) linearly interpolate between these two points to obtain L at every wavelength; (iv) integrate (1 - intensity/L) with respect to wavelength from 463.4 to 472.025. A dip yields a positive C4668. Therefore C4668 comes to 0.442 nm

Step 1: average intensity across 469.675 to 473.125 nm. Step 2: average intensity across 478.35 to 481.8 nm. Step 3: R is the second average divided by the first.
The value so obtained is 1.2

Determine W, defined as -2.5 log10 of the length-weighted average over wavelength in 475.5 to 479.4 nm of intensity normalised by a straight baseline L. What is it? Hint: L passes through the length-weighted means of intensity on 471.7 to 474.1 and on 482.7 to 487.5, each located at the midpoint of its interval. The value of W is -0.08 mag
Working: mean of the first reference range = 17.6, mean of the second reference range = 17.5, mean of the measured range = 18.9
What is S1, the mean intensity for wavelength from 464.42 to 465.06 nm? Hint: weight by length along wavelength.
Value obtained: 17.6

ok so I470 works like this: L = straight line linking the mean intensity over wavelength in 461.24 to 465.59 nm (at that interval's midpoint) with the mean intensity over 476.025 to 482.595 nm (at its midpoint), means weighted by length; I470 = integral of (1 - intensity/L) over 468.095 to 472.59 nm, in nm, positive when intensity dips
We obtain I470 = 0.43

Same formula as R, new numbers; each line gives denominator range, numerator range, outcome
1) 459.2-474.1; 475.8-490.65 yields 1.04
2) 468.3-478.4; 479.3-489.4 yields 1.03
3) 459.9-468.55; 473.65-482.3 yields 1.03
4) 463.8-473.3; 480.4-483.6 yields 1.07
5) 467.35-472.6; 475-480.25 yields 1.10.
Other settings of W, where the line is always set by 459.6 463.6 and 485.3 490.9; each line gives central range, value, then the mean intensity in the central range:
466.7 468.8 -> 0.06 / 17.4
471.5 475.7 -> 0.06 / 17.4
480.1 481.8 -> -0.02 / 18.6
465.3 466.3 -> -0.07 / 19.6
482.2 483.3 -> -0.04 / 18.9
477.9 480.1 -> -0.08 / 19.7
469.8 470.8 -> 0.08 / 17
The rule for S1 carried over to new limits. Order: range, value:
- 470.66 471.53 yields 16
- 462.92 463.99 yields 18.6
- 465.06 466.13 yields 19.1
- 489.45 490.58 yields 19.1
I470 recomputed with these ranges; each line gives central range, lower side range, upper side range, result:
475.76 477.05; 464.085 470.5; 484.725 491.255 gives -0.09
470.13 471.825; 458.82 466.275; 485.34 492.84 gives 0.21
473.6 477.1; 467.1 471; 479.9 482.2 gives -0.02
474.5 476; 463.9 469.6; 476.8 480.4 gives 0.13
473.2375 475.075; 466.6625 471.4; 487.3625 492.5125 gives -0.08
